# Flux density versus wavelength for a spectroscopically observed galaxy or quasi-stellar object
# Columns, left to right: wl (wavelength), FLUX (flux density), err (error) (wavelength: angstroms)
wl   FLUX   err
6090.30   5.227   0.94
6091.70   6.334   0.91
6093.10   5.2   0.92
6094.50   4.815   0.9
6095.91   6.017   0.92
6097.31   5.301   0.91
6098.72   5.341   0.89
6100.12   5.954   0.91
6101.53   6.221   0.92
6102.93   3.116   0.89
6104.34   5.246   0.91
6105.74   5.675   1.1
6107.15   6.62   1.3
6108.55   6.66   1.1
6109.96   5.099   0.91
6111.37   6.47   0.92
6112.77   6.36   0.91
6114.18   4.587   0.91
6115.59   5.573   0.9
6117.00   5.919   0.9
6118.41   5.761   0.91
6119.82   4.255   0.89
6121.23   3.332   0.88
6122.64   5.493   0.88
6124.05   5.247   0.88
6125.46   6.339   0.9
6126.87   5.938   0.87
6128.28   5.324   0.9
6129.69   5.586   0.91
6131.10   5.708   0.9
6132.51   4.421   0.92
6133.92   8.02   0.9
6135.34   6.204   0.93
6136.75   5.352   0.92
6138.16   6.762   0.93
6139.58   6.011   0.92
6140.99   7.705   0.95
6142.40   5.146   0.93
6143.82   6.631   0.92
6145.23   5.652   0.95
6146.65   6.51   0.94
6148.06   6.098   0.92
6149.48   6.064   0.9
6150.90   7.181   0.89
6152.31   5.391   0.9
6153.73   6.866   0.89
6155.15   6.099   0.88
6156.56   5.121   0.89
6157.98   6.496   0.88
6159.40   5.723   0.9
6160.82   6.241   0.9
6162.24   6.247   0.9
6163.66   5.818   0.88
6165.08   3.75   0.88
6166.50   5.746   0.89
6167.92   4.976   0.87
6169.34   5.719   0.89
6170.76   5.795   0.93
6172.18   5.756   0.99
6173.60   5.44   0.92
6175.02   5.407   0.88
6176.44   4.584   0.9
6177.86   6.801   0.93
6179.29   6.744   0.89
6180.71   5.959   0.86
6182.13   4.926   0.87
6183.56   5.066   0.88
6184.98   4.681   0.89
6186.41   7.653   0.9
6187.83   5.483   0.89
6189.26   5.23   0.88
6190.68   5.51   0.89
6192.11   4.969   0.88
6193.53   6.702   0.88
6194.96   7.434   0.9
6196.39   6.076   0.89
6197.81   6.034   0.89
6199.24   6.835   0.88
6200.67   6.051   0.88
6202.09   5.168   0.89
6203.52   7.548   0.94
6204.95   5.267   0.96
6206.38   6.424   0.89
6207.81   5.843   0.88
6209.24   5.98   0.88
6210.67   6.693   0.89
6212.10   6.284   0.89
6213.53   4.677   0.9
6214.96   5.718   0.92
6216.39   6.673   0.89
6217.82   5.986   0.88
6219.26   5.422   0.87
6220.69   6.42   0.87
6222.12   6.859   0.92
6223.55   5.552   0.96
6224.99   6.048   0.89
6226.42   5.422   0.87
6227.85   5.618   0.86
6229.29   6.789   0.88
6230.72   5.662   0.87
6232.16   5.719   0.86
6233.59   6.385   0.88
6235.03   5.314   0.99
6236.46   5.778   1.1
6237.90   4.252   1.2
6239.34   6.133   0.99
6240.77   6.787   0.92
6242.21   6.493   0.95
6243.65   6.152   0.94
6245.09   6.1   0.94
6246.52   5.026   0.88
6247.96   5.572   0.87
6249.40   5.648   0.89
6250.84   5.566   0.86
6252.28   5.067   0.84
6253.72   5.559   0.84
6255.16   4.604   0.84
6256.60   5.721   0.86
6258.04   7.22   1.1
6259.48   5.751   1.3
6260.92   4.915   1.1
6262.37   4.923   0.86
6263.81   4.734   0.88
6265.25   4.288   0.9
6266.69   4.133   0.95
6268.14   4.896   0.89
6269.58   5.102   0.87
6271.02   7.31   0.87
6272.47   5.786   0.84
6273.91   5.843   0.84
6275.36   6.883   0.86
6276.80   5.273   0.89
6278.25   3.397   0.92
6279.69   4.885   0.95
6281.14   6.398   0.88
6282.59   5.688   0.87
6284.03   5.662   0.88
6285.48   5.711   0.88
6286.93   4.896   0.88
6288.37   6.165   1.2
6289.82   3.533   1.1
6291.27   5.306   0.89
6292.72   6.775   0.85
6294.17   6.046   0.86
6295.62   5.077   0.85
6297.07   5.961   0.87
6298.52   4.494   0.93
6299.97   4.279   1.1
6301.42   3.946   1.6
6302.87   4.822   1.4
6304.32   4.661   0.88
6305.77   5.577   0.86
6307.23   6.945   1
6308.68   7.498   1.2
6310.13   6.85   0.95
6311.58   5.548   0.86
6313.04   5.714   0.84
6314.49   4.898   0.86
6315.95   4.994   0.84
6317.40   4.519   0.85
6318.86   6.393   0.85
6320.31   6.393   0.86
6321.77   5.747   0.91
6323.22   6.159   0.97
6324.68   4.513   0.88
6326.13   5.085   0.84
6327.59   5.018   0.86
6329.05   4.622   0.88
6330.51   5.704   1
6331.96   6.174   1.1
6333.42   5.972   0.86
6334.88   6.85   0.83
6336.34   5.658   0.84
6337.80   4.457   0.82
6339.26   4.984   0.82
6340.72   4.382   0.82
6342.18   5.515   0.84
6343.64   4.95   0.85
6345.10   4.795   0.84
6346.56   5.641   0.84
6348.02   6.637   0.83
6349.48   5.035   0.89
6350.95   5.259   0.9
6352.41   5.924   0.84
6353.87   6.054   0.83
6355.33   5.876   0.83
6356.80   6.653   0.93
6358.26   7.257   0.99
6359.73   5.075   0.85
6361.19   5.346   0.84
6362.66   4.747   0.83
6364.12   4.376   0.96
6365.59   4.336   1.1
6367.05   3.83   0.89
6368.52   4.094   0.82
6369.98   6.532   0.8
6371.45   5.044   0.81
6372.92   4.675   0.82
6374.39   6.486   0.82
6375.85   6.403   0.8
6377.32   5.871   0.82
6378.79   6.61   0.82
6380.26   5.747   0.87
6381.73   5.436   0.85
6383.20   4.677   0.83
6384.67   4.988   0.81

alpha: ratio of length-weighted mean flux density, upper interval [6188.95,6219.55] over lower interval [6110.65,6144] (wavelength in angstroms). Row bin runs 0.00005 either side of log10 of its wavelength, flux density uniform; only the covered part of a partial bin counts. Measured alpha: 1.1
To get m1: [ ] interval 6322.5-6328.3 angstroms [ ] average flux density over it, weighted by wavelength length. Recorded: 5.19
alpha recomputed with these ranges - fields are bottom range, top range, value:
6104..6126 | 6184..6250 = 1.08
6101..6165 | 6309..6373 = 0.94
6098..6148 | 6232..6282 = 0.97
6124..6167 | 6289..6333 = 0.91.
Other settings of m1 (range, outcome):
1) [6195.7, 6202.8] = 6.04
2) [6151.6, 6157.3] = 5.88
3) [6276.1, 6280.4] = 4.51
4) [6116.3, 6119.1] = 5.84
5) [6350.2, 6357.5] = 5.94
